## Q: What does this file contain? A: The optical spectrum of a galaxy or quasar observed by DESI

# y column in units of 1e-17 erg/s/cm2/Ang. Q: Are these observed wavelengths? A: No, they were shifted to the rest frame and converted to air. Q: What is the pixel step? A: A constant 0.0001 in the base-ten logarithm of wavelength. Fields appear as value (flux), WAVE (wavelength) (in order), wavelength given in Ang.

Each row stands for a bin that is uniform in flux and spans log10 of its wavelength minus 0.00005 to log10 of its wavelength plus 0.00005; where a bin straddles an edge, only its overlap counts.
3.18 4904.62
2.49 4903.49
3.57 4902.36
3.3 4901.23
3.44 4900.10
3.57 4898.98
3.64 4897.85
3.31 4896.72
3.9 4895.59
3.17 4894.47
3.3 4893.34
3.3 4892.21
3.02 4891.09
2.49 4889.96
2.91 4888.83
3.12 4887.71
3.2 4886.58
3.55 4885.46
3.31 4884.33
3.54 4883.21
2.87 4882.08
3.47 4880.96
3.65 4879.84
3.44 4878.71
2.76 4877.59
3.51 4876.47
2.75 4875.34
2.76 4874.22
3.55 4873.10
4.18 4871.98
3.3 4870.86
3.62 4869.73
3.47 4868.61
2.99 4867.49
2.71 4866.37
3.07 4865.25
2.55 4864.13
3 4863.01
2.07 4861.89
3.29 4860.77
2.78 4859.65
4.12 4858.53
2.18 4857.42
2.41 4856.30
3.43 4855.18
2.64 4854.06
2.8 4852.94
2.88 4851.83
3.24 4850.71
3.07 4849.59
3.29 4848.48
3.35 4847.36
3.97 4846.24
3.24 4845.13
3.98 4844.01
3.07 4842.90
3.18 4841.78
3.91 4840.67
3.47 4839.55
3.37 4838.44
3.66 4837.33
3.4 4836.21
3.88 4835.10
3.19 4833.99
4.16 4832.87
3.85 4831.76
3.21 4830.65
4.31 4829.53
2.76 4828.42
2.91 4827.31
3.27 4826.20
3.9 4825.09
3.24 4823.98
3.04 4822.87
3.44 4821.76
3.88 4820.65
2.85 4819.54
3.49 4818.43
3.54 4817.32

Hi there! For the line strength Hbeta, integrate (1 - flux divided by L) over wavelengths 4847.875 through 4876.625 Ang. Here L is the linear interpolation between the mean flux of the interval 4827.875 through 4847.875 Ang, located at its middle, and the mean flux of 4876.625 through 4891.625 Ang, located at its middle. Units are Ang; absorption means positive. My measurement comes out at 2.6 Ang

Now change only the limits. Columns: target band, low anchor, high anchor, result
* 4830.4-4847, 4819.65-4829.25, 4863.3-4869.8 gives -1.8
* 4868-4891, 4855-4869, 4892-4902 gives -0.7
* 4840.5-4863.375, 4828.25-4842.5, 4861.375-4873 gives 1.5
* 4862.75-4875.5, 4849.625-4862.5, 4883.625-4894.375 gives -0.8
